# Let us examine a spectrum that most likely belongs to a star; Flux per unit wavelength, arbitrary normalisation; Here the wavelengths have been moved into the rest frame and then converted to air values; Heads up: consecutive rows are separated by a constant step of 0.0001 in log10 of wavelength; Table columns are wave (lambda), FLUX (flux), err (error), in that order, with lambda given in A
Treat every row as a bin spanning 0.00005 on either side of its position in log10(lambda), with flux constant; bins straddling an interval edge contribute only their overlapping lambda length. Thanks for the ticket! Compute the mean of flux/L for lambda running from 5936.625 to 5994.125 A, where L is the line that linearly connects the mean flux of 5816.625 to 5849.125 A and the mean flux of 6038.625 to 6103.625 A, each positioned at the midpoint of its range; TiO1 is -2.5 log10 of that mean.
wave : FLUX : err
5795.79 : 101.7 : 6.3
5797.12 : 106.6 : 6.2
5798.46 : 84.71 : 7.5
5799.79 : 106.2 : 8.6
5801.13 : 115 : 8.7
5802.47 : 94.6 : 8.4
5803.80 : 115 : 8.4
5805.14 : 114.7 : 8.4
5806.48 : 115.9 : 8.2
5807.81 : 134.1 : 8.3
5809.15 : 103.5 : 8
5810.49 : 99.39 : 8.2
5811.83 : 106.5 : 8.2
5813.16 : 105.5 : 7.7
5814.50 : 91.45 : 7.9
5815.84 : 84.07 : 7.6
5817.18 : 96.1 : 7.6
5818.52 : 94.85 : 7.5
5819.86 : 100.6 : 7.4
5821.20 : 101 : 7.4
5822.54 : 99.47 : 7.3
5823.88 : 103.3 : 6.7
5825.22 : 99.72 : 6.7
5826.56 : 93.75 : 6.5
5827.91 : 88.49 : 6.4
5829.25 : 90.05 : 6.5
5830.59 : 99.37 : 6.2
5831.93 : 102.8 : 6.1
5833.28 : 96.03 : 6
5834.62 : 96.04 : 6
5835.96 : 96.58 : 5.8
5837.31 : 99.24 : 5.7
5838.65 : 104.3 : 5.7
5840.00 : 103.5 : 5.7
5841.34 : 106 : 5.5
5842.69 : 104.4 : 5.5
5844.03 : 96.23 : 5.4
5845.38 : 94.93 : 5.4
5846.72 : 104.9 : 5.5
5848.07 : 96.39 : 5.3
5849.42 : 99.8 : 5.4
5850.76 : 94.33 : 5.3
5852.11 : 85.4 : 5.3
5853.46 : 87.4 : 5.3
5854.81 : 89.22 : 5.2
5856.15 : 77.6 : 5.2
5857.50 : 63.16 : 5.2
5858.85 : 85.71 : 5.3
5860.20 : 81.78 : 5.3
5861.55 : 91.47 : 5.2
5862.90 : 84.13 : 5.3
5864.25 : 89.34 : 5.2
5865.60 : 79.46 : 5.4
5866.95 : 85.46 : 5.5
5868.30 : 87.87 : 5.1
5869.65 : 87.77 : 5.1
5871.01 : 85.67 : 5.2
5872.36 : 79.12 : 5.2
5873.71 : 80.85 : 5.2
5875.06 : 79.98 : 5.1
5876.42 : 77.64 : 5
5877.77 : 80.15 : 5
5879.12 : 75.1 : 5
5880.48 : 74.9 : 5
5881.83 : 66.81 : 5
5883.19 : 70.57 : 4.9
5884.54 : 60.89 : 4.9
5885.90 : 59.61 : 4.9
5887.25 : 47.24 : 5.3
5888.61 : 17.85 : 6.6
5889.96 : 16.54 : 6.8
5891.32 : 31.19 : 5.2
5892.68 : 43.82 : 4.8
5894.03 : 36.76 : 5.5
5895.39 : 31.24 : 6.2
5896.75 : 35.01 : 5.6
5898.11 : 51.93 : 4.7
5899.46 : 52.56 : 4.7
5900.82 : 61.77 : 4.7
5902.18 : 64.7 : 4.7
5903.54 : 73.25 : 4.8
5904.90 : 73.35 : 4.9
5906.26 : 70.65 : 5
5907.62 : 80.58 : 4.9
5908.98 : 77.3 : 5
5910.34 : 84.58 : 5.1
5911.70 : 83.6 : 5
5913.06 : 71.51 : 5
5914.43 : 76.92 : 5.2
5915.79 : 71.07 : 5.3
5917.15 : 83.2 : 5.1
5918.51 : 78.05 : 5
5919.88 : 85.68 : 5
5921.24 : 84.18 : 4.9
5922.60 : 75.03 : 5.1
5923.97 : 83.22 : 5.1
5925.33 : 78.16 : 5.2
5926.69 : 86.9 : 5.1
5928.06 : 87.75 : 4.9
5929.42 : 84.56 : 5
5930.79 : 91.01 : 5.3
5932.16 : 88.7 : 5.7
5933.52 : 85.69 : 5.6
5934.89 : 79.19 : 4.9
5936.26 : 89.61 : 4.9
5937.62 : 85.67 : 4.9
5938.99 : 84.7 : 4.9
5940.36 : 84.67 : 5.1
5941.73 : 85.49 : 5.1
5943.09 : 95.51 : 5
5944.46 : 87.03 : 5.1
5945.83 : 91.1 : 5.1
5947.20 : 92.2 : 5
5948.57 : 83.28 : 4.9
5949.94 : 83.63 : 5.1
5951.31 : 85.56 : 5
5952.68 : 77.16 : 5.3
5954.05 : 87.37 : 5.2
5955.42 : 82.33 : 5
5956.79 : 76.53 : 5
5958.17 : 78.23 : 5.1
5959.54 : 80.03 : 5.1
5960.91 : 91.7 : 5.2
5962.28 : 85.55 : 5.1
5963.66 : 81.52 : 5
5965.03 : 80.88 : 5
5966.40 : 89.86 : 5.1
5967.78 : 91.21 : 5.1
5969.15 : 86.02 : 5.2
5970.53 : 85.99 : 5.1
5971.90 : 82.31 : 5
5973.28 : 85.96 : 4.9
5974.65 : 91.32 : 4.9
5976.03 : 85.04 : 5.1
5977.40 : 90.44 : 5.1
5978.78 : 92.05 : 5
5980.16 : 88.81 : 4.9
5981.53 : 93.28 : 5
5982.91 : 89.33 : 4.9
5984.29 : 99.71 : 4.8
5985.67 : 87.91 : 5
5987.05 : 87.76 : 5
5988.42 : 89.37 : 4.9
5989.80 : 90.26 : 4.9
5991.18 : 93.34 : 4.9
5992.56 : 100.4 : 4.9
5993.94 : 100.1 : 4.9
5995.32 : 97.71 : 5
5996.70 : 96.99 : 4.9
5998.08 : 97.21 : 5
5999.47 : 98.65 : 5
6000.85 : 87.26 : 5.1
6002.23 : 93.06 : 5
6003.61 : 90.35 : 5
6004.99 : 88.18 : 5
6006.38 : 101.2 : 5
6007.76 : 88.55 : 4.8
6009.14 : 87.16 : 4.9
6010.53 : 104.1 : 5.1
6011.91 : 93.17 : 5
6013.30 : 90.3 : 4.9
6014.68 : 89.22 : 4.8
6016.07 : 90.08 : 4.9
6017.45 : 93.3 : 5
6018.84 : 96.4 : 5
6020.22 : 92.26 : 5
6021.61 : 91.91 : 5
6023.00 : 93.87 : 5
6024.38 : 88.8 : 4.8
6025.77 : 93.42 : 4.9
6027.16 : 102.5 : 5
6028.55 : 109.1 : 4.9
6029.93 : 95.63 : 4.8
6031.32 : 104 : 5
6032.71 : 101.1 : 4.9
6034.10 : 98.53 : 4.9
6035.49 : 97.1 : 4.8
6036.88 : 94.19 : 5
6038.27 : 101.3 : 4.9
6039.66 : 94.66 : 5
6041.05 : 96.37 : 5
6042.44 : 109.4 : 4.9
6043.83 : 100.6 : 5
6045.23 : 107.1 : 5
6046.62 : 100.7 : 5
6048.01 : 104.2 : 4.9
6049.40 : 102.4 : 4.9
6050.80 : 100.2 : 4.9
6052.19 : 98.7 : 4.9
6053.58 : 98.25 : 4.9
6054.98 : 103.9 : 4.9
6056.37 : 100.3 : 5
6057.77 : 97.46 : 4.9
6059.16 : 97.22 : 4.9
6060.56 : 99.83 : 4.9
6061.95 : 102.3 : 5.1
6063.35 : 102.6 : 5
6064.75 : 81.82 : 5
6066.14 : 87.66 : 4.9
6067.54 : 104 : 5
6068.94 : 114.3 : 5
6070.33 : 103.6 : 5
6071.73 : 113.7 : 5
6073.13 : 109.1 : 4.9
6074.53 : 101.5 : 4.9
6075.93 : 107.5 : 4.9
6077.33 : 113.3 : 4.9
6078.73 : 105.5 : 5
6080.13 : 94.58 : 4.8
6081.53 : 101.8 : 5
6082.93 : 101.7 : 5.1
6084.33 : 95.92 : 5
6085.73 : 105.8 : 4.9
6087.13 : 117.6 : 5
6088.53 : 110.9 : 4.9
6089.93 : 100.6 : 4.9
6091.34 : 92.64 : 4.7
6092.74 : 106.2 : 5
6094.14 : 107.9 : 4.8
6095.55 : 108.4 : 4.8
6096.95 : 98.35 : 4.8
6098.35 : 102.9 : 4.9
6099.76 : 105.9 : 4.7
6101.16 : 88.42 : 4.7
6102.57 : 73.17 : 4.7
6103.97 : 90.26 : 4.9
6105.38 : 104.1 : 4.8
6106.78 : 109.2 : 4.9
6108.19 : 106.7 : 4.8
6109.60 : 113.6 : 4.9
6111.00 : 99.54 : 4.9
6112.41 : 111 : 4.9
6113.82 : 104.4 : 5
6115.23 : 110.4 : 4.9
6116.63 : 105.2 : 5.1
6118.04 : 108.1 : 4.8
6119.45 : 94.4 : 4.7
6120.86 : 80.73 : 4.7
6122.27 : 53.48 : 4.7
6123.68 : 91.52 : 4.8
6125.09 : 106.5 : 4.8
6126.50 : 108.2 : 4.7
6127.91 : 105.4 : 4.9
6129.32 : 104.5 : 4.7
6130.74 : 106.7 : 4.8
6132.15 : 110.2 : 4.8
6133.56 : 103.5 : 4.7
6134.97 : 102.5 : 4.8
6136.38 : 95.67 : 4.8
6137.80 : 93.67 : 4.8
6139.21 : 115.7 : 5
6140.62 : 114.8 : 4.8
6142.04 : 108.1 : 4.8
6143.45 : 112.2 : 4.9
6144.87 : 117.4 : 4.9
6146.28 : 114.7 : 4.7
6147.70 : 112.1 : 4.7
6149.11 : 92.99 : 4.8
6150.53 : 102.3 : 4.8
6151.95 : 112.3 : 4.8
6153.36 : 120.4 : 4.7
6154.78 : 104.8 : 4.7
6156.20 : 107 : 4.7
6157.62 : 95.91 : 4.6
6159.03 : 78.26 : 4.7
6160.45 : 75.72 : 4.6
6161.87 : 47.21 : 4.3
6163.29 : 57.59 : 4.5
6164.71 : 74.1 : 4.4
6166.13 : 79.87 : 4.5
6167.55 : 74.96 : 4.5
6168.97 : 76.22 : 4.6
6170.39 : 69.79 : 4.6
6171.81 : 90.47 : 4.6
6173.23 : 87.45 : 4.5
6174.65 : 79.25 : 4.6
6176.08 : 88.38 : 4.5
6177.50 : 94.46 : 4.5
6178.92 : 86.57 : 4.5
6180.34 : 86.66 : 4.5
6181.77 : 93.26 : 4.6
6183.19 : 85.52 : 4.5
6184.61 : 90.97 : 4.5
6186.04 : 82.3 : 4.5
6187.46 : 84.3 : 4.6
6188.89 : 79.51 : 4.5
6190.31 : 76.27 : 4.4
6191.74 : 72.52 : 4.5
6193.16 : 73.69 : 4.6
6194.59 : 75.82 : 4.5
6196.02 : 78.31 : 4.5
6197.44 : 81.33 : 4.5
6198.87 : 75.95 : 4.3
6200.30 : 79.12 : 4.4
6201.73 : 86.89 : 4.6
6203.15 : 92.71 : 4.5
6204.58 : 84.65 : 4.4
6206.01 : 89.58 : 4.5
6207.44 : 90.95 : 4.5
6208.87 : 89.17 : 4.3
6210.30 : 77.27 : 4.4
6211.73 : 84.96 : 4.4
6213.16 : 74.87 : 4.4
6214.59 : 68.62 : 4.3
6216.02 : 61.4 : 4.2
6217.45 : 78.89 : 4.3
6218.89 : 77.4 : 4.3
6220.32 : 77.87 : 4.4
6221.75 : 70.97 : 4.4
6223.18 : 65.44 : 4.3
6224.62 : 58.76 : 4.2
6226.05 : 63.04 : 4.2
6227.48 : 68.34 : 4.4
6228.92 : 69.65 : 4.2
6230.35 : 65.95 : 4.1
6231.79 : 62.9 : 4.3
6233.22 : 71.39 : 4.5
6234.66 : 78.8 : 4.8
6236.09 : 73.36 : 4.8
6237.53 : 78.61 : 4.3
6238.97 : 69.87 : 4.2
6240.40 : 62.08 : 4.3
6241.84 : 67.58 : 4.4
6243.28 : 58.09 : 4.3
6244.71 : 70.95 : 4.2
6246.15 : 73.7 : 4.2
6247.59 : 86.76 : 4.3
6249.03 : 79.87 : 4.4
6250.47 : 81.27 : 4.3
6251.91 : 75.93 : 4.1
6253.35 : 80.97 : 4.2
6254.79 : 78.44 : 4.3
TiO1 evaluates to 0.15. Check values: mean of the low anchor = 98.7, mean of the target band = 87.6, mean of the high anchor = 101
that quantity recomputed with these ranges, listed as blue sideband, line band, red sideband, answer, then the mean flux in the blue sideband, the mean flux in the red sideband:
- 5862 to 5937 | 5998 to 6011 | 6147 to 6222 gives -0.223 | 71.4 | 83.6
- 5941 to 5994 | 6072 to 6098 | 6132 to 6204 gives -0.175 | 87.7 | 89.8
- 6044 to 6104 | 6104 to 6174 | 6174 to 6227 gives -0.078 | 102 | 79.9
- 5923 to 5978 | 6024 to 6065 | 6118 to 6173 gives -0.109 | 85.5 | 95.1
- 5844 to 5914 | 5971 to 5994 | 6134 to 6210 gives -0.163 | 72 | 89.2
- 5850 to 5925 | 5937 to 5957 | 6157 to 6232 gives -0.183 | 71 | 78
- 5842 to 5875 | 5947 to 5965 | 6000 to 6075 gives 0.126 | 87.9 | 97.9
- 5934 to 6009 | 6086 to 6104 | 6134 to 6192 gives -0.119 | 88.7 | 91.2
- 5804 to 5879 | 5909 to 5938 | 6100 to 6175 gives 0.151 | 94.1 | 96.4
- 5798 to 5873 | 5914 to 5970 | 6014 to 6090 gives 0.165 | 96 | 100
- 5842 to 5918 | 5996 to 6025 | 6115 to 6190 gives -0.124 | 73.1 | 93.6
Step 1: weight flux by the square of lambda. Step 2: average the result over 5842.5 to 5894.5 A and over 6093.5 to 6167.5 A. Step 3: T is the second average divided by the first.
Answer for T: 1.43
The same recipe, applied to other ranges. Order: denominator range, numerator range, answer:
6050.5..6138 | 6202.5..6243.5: 0.76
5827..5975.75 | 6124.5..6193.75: 1.26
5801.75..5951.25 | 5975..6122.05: 1.25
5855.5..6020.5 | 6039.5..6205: 1.26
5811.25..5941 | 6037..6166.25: 1.34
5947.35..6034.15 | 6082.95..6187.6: 1.11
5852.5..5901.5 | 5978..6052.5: 1.50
